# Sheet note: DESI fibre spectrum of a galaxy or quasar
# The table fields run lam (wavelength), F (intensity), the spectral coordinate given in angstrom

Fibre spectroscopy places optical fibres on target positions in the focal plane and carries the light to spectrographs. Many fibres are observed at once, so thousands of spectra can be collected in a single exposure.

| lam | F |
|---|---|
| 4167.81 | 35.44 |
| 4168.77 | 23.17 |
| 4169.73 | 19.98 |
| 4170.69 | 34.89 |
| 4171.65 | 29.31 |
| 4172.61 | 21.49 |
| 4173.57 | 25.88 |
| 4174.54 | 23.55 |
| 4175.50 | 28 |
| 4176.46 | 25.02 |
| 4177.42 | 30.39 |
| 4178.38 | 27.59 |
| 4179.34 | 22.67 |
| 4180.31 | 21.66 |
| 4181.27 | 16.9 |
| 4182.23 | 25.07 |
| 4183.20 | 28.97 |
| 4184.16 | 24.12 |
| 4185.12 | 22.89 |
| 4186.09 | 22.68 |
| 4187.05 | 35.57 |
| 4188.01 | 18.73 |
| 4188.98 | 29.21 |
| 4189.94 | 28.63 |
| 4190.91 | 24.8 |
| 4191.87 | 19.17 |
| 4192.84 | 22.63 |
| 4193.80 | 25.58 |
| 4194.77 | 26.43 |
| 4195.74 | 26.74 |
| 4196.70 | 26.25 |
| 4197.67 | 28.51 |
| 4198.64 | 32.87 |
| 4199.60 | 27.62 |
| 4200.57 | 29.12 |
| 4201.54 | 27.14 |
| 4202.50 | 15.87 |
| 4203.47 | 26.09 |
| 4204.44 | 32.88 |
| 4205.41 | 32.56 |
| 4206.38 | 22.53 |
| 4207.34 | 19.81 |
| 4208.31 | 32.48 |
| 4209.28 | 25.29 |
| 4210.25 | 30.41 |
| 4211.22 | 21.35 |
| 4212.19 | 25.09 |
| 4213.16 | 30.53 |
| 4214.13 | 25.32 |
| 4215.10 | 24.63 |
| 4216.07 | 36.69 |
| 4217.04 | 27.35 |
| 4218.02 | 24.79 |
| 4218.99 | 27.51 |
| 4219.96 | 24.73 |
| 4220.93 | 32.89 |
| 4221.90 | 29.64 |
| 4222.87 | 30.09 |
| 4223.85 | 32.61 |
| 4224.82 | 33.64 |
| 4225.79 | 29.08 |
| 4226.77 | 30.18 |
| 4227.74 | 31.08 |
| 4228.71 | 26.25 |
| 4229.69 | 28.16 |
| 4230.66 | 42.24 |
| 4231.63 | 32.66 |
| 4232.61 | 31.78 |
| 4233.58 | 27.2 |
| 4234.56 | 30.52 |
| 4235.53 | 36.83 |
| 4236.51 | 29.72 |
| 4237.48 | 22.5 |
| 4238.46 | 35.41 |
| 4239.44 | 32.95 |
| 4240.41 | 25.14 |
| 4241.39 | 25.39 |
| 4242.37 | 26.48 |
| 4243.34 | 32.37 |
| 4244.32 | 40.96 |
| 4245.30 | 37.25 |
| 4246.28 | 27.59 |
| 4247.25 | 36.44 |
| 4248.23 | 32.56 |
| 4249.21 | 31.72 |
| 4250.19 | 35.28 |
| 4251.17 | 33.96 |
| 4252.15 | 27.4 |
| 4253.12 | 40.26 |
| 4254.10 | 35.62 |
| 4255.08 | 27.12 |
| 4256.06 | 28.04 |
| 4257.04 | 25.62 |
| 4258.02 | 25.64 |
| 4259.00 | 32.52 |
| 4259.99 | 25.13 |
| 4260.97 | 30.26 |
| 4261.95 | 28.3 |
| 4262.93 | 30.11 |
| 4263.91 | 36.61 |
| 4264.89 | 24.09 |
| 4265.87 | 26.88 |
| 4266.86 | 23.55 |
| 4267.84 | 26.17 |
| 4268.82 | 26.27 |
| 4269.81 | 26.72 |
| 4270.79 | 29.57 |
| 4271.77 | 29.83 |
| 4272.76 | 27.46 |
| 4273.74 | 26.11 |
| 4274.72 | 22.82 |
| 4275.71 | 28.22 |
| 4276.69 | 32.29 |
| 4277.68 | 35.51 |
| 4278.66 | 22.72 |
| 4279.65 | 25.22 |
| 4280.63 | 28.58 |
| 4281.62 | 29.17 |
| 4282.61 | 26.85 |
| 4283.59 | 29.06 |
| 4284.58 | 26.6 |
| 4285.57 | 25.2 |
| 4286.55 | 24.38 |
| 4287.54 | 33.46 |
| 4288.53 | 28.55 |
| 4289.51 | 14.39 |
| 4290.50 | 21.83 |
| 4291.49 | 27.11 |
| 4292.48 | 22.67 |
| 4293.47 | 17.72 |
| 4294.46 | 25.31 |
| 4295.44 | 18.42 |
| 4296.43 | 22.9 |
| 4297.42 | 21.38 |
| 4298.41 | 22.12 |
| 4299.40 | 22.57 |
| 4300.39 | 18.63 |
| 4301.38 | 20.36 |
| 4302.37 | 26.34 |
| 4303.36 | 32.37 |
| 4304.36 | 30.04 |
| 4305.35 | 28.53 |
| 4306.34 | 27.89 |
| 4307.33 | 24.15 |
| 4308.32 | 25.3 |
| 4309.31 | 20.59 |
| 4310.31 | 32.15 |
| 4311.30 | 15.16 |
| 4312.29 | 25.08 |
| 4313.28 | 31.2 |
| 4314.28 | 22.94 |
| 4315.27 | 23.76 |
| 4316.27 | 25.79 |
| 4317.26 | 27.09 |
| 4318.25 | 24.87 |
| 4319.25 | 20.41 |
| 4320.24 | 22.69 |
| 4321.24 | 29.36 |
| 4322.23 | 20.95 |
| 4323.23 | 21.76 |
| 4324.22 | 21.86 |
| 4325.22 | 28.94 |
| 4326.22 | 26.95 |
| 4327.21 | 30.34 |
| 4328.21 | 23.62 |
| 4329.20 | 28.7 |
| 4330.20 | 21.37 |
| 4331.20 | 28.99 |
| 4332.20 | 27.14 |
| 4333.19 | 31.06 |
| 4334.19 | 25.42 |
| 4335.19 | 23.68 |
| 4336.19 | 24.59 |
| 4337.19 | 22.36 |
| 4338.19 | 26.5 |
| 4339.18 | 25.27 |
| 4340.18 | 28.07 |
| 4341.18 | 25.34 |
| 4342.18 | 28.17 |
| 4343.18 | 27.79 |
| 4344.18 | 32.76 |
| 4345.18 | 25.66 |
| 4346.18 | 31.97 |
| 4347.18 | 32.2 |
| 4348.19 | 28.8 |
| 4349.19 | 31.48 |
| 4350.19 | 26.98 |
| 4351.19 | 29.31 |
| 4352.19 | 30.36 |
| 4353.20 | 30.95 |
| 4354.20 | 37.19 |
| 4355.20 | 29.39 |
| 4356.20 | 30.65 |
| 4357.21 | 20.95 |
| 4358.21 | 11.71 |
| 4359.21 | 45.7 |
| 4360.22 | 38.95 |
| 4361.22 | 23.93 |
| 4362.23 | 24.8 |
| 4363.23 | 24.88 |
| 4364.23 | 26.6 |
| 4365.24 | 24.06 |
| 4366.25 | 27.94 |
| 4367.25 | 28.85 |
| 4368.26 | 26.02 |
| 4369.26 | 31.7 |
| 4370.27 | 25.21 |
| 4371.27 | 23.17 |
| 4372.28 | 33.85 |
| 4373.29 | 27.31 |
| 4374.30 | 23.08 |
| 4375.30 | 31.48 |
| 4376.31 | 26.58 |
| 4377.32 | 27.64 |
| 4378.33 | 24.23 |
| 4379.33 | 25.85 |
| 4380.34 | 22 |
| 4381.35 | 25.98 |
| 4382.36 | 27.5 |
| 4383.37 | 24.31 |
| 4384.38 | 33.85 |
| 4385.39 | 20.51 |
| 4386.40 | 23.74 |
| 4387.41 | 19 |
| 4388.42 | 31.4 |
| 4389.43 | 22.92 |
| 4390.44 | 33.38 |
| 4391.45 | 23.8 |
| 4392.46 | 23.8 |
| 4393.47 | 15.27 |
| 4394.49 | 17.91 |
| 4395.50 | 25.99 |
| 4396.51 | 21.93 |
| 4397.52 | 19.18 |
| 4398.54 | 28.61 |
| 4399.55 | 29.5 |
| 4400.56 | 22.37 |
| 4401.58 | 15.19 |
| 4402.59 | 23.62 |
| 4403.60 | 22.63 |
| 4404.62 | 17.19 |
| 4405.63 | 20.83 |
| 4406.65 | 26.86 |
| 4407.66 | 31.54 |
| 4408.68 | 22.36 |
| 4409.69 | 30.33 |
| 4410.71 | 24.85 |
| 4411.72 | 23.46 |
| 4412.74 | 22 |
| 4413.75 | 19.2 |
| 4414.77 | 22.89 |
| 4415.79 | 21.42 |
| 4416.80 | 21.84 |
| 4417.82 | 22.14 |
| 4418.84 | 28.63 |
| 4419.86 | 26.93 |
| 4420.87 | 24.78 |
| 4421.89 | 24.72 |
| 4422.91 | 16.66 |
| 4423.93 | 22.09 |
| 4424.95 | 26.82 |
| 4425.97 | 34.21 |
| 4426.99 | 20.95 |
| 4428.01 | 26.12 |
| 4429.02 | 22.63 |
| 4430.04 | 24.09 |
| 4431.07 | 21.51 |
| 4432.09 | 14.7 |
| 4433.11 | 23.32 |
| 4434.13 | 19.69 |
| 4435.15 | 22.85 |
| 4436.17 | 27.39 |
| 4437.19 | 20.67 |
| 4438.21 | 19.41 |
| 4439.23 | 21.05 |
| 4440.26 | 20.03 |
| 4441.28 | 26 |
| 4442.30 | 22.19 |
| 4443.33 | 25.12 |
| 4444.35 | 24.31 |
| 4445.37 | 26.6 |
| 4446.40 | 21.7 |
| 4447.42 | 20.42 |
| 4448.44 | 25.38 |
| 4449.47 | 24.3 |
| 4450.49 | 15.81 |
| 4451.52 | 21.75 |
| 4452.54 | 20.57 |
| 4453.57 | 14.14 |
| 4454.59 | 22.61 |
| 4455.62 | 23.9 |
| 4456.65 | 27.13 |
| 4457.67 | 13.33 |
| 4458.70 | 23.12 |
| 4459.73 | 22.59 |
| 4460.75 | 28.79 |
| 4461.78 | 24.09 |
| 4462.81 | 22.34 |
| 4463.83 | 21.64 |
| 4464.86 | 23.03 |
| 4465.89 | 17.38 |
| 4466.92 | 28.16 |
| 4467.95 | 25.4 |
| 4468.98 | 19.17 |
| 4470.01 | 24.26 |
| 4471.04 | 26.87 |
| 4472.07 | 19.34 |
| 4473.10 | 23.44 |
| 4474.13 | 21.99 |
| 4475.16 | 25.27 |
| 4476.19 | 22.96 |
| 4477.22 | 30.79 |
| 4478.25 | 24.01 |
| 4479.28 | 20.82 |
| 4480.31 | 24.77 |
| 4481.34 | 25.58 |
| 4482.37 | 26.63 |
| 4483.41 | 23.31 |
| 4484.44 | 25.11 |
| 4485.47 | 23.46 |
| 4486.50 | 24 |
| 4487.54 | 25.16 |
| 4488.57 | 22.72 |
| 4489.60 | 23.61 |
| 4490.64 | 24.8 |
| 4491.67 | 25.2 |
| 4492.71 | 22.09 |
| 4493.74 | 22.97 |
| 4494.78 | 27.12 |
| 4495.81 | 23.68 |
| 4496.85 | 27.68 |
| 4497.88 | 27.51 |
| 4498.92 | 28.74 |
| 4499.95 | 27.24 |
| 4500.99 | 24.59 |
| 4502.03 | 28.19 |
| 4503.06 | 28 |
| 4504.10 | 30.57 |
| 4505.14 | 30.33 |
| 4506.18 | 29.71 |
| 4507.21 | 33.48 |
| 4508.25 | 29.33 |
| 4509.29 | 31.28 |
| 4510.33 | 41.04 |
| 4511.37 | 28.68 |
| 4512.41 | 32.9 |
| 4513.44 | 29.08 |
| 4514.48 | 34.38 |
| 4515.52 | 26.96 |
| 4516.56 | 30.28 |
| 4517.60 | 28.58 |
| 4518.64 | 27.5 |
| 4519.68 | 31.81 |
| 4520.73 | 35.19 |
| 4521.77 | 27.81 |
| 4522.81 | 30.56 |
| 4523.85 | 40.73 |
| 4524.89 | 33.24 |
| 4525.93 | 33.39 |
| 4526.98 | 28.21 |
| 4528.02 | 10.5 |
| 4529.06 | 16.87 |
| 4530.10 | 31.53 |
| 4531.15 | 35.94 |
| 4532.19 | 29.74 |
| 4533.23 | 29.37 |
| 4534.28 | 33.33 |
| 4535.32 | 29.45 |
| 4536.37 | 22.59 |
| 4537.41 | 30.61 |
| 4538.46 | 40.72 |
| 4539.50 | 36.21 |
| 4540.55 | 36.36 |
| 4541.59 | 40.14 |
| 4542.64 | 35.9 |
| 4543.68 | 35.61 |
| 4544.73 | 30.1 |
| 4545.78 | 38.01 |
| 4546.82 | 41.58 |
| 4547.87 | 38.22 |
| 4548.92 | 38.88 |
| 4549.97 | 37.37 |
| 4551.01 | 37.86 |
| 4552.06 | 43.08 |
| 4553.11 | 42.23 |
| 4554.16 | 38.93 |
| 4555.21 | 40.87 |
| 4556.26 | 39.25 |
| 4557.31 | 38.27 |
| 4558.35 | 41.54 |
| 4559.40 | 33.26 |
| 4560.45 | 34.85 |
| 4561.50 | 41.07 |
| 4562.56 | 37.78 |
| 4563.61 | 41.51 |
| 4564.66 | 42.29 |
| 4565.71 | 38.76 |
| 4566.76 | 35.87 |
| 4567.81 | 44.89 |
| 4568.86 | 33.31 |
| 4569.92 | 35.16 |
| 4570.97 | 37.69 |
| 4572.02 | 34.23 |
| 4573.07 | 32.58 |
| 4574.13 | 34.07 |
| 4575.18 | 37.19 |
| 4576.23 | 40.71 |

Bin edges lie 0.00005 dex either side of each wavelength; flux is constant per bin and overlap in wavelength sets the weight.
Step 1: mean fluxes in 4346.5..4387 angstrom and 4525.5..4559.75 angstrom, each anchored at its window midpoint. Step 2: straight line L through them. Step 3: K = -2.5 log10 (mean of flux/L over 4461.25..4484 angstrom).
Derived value 0.32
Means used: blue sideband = 27.7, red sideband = 34.4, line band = 23.7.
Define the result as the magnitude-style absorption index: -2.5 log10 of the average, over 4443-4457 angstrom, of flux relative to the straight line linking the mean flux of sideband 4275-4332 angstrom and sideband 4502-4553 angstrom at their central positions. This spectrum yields 0.32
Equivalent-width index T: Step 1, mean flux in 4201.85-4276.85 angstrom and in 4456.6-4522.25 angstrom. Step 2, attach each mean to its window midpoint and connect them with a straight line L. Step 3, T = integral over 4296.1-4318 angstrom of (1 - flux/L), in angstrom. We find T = 2.8 angstrom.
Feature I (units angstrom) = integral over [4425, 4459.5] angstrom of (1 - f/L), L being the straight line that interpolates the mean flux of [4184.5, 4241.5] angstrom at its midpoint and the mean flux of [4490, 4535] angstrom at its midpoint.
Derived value 7.7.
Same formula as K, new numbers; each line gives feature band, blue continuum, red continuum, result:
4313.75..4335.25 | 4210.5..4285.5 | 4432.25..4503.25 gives 0.084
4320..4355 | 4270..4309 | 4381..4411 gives -0.102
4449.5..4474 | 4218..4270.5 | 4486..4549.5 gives 0.336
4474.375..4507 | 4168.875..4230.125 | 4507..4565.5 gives 0.273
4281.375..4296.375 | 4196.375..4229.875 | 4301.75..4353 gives 0.104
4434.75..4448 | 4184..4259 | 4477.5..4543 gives 0.248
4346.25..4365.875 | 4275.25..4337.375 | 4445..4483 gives -0.177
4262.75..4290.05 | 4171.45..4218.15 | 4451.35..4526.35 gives -0.048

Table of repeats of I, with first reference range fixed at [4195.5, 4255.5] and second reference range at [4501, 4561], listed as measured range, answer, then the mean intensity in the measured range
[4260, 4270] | 0.8 angstrom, 27.8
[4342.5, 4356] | 0.3 angstrom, 30.4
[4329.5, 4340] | 1.8 angstrom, 25.8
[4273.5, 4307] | 5.5 angstrom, 25.4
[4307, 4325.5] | 3.8 angstrom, 24.4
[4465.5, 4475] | 2.7 angstrom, 23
